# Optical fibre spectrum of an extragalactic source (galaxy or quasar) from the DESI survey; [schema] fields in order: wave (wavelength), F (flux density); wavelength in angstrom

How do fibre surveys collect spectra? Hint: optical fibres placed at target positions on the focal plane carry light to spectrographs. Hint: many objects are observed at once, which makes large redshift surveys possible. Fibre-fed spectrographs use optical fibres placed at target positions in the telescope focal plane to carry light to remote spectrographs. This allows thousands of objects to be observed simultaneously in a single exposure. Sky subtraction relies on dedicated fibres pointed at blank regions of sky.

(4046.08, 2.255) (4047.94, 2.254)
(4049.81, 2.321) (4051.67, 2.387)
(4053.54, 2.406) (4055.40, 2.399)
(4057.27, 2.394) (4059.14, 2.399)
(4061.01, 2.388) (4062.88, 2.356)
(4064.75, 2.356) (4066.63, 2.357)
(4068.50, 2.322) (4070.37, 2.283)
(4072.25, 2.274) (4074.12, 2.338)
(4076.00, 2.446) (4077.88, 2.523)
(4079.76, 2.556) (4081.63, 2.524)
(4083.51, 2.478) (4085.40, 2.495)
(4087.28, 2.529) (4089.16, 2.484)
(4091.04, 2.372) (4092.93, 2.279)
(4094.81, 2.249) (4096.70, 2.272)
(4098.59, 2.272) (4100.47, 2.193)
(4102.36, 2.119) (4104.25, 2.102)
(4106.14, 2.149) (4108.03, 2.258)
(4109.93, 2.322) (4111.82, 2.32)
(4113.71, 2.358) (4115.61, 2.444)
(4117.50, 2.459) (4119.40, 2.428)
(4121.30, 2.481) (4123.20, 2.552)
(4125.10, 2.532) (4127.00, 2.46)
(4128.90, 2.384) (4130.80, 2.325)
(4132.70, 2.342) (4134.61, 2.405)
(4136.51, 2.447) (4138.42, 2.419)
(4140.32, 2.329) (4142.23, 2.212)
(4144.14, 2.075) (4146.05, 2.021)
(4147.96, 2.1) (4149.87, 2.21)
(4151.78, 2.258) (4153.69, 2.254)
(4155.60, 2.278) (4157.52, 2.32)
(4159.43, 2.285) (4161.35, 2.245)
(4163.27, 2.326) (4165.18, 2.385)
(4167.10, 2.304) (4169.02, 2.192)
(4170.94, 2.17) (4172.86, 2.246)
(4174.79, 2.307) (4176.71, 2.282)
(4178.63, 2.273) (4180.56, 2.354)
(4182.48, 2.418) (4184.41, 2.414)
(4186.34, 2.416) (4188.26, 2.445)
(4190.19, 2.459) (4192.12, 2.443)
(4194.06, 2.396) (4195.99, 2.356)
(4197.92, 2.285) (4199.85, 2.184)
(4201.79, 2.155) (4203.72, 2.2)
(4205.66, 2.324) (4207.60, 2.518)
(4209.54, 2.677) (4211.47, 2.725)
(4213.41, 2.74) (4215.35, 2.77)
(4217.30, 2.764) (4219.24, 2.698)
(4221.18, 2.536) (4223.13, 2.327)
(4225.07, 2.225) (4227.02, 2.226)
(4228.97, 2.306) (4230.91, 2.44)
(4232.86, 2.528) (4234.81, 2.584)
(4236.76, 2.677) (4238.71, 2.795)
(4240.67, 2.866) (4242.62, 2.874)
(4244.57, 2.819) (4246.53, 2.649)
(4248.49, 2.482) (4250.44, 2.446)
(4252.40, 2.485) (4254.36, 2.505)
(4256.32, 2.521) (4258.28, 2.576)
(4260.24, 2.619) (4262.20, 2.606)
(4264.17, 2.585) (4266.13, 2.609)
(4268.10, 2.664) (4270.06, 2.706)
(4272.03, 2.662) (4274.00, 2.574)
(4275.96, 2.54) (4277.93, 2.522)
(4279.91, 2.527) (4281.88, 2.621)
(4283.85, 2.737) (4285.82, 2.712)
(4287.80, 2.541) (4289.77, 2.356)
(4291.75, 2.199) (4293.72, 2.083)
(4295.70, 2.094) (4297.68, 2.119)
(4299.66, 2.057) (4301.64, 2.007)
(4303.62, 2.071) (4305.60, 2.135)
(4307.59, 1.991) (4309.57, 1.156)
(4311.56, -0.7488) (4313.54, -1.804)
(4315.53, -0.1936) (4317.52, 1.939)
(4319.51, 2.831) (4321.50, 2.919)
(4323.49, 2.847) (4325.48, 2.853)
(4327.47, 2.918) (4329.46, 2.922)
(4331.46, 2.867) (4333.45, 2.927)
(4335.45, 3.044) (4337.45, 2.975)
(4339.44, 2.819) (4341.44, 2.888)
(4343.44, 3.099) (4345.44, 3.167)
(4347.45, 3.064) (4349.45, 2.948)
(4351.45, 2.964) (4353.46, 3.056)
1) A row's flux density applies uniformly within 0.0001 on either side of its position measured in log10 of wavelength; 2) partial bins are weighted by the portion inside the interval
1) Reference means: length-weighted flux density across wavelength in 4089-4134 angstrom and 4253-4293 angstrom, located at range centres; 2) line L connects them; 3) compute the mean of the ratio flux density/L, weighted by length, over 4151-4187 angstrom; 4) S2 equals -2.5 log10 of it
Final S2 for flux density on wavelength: 0.05 mag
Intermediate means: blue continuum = 2.34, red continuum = 2.57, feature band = 2.3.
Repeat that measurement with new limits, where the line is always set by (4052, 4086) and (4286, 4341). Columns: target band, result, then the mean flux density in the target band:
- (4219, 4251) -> -0.17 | 2.56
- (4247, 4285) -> -0.20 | 2.58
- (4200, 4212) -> -0.08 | 2.41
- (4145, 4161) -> 0.04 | 2.22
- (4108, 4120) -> -0.01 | 2.38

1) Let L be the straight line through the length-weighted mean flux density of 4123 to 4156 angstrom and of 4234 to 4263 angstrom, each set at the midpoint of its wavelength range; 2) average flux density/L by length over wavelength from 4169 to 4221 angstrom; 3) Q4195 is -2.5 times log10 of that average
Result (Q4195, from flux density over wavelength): 0.02 mag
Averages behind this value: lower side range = 2.31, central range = 2.42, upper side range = 2.63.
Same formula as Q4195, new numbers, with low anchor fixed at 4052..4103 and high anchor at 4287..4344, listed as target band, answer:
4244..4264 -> -0.17 mag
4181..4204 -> -0.05 mag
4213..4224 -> -0.18 mag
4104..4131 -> -0.02 mag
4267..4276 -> -0.21 mag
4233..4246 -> -0.24 mag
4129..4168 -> 0.01 mag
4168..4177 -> 0.02 mag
